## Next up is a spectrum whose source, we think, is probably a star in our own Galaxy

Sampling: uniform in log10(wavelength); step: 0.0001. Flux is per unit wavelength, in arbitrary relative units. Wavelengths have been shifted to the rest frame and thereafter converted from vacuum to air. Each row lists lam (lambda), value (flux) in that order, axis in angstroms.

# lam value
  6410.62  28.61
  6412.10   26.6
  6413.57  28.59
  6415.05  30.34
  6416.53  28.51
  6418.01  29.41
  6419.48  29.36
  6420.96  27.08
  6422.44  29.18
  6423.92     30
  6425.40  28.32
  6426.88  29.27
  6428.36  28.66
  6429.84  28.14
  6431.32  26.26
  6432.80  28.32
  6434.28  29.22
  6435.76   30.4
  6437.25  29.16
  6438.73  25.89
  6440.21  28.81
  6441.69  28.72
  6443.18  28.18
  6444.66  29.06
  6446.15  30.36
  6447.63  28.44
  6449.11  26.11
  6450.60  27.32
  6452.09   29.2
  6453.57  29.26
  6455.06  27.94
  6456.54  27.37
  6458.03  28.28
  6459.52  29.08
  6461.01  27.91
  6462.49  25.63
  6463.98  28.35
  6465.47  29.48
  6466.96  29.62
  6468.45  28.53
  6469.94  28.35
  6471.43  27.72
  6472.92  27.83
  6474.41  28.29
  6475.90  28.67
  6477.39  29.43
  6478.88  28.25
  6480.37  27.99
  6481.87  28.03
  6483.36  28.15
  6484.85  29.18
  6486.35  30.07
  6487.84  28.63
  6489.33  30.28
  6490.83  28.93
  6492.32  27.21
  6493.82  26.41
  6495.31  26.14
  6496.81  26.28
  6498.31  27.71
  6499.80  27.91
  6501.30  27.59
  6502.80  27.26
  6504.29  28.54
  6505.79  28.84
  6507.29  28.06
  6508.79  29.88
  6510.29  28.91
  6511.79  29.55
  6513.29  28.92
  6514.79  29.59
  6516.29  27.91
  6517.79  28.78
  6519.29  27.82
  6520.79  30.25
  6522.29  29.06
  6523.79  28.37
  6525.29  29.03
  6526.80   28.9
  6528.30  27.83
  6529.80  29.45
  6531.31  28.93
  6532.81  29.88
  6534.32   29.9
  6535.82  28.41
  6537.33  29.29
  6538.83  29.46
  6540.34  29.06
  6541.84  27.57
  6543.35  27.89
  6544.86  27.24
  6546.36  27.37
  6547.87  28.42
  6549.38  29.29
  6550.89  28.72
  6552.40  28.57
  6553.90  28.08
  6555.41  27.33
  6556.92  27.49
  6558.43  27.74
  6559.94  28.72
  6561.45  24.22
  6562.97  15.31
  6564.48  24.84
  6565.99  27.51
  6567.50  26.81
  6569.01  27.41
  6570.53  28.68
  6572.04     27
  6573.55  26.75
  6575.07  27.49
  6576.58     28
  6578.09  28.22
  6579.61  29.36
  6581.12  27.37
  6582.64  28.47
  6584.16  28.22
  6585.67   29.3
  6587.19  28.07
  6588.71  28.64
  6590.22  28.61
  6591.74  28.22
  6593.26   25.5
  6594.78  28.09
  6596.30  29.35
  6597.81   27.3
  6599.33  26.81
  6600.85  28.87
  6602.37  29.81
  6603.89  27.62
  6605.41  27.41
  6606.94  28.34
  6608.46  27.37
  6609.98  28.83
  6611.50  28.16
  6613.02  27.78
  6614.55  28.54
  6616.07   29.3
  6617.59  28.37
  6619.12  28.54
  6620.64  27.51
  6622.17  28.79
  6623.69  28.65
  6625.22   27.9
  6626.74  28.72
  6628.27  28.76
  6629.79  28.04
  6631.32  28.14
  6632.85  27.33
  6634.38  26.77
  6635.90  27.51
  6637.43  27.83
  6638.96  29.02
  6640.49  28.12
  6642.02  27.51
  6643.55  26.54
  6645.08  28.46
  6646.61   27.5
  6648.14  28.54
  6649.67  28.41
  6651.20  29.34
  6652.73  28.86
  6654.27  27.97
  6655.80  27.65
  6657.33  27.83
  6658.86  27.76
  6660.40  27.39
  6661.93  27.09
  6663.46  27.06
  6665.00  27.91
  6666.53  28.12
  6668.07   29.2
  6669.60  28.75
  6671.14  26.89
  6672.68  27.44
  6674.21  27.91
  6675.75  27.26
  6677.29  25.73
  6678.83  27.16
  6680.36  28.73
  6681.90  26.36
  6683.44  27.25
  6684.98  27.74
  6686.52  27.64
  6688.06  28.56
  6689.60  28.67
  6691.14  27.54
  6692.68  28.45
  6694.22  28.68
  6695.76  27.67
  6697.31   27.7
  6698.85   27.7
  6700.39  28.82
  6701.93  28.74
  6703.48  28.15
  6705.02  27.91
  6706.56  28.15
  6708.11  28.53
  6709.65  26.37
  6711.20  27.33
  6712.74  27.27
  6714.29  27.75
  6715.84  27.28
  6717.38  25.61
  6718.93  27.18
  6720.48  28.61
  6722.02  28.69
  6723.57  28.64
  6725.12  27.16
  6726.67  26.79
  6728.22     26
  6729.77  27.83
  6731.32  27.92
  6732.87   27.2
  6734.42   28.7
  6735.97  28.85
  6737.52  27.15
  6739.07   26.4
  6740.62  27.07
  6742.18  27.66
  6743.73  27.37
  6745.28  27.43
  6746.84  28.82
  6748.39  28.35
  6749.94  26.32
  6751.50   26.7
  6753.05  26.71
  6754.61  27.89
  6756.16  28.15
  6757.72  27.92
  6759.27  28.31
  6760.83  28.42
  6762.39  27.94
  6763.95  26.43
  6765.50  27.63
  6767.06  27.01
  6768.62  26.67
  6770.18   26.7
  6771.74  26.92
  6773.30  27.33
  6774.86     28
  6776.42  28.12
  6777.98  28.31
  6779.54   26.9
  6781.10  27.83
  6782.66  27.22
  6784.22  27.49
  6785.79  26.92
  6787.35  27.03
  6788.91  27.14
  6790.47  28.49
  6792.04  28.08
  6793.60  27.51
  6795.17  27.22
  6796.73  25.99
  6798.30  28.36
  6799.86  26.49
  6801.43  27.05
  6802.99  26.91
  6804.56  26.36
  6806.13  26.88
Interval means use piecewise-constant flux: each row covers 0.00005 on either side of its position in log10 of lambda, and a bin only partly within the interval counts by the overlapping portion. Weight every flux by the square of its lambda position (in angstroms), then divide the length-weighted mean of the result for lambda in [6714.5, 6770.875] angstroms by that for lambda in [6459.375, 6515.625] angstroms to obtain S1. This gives 1.0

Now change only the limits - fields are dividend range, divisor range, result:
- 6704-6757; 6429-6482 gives 1.06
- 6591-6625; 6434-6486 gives 1.04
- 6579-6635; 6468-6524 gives 1.03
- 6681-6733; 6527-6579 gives 1.05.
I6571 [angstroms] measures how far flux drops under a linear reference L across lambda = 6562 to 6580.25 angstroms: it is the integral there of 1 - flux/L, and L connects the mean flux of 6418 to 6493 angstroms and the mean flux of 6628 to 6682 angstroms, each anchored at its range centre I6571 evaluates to 1.1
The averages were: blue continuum 28.5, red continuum 27.8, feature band 26.4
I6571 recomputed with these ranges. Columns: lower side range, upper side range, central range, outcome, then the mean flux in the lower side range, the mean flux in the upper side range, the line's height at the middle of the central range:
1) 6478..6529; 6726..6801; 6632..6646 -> 0.1 angstroms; 28.4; 27.5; 27.9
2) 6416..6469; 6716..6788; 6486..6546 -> -0.6 angstroms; 28.5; 27.5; 28.2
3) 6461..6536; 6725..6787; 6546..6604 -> 1.4 angstroms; 28.5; 27.5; 28.2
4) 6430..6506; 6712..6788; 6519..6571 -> 0.4 angstroms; 28.2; 27.5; 28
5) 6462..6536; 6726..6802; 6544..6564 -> 1.1 angstroms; 28.5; 27.4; 28.3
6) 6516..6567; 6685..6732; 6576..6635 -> -0.7 angstroms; 27.9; 27.8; 27.8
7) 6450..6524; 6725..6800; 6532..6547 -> -0.2 angstroms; 28.4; 27.5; 28.2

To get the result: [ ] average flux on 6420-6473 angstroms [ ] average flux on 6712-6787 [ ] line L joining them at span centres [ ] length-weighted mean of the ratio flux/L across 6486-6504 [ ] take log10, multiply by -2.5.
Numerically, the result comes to 0.02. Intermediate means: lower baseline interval 28.4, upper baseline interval 27.5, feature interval 27.8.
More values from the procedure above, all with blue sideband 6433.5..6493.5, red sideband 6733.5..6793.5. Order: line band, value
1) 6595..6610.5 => -0.005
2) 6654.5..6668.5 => 0.004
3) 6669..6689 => 0.012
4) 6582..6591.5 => -0.017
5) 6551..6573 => 0.067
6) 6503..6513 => -0.020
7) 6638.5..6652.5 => -0.010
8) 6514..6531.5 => -0.021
